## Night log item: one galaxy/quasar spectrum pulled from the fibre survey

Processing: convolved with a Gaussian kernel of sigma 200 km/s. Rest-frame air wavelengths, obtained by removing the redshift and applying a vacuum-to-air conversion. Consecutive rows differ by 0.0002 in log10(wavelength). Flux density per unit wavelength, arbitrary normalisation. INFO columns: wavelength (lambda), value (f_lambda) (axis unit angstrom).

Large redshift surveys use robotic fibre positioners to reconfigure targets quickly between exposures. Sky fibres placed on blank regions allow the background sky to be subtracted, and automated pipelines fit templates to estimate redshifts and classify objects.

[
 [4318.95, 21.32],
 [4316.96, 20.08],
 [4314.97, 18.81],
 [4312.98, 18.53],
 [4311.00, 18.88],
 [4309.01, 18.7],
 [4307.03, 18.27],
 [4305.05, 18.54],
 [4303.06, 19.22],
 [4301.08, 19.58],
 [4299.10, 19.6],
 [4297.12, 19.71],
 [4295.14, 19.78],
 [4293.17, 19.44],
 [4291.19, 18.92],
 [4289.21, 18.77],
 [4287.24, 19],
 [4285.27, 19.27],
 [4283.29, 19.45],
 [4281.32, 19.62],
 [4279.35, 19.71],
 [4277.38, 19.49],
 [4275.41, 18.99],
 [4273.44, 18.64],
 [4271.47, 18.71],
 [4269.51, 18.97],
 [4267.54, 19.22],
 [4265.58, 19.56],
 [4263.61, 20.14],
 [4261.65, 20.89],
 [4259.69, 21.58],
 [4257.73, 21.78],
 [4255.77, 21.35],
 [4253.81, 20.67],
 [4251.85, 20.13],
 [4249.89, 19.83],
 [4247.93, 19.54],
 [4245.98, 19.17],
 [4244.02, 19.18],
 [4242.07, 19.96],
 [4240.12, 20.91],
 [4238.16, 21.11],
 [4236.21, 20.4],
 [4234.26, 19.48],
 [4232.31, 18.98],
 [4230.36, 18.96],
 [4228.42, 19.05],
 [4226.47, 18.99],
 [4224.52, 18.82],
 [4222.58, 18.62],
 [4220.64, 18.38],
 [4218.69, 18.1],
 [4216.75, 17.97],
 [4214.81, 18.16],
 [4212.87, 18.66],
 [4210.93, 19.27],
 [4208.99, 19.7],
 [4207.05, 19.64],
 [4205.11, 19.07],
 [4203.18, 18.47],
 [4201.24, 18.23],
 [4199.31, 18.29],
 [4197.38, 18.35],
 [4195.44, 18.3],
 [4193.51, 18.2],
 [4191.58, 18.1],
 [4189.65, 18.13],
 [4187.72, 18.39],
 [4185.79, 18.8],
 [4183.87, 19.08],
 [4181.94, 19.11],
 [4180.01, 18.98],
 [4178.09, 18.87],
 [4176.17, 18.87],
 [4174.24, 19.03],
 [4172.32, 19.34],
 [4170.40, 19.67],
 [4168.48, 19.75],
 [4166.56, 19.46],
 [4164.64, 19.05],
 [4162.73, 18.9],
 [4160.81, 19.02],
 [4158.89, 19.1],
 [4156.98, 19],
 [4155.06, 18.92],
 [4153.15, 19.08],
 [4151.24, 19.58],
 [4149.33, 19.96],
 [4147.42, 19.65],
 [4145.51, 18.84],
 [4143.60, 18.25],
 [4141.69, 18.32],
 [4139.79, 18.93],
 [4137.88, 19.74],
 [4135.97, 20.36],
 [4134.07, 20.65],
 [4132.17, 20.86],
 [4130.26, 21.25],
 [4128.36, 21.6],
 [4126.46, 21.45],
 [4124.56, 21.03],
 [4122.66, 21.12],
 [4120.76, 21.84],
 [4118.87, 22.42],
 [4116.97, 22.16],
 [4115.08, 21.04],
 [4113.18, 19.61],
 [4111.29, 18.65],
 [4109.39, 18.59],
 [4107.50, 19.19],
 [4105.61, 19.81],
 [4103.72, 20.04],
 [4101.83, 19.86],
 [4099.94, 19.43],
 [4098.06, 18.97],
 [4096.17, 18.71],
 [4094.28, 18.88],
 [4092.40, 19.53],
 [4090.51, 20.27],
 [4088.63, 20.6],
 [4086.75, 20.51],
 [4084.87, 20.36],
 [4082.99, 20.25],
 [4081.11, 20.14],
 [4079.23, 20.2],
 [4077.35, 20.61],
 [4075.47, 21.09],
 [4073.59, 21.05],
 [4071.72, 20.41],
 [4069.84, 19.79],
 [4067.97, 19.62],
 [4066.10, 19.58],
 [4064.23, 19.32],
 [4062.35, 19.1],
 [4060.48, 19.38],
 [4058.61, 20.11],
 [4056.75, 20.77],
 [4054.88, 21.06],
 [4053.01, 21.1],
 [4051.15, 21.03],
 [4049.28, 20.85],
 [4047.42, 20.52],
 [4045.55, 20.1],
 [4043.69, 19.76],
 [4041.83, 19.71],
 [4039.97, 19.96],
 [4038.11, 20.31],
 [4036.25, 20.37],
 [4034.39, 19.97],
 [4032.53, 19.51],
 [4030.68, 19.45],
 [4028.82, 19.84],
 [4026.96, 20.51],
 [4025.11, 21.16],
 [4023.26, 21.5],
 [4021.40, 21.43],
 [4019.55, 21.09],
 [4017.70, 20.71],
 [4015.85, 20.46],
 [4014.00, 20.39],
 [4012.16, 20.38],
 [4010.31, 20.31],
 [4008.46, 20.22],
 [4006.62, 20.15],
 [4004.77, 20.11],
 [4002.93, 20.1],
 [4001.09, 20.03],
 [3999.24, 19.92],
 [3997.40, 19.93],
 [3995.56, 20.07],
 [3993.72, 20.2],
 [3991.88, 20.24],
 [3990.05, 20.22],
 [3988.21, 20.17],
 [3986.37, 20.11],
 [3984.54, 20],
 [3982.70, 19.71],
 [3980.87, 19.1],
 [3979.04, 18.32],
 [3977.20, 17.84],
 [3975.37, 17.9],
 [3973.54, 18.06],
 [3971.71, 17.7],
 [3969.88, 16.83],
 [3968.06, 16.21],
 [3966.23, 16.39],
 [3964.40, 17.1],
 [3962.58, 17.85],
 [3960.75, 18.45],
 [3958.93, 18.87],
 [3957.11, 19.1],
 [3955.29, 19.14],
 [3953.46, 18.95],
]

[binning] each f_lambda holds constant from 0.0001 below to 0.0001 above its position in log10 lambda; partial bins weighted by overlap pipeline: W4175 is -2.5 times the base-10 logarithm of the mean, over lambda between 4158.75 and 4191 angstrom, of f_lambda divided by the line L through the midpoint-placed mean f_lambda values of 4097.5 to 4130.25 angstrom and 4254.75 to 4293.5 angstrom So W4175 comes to 0.06 mag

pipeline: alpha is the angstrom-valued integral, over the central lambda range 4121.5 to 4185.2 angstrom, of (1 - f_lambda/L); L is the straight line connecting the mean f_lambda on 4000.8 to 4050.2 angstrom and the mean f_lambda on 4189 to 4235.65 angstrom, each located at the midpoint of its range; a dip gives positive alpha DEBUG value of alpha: -1.3 angstrom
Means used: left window 20.3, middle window 19.6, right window 18.7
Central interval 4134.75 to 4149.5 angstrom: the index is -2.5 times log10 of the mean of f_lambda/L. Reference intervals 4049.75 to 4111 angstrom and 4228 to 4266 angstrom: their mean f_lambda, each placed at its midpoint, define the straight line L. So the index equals 0.04 mag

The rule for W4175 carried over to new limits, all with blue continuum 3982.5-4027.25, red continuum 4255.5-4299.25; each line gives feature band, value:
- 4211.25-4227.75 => 0.07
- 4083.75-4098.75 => 0.02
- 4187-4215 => 0.07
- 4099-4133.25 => -0.03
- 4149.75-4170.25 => 0.04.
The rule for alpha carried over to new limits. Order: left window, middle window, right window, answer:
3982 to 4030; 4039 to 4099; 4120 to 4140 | 1.44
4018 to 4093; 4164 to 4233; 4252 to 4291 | 3.98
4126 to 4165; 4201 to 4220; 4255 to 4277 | 1.02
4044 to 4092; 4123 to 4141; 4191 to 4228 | -1.01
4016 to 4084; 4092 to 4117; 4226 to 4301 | 0.80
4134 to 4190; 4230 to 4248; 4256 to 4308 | -0.39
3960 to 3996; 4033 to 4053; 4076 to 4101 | -0.94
